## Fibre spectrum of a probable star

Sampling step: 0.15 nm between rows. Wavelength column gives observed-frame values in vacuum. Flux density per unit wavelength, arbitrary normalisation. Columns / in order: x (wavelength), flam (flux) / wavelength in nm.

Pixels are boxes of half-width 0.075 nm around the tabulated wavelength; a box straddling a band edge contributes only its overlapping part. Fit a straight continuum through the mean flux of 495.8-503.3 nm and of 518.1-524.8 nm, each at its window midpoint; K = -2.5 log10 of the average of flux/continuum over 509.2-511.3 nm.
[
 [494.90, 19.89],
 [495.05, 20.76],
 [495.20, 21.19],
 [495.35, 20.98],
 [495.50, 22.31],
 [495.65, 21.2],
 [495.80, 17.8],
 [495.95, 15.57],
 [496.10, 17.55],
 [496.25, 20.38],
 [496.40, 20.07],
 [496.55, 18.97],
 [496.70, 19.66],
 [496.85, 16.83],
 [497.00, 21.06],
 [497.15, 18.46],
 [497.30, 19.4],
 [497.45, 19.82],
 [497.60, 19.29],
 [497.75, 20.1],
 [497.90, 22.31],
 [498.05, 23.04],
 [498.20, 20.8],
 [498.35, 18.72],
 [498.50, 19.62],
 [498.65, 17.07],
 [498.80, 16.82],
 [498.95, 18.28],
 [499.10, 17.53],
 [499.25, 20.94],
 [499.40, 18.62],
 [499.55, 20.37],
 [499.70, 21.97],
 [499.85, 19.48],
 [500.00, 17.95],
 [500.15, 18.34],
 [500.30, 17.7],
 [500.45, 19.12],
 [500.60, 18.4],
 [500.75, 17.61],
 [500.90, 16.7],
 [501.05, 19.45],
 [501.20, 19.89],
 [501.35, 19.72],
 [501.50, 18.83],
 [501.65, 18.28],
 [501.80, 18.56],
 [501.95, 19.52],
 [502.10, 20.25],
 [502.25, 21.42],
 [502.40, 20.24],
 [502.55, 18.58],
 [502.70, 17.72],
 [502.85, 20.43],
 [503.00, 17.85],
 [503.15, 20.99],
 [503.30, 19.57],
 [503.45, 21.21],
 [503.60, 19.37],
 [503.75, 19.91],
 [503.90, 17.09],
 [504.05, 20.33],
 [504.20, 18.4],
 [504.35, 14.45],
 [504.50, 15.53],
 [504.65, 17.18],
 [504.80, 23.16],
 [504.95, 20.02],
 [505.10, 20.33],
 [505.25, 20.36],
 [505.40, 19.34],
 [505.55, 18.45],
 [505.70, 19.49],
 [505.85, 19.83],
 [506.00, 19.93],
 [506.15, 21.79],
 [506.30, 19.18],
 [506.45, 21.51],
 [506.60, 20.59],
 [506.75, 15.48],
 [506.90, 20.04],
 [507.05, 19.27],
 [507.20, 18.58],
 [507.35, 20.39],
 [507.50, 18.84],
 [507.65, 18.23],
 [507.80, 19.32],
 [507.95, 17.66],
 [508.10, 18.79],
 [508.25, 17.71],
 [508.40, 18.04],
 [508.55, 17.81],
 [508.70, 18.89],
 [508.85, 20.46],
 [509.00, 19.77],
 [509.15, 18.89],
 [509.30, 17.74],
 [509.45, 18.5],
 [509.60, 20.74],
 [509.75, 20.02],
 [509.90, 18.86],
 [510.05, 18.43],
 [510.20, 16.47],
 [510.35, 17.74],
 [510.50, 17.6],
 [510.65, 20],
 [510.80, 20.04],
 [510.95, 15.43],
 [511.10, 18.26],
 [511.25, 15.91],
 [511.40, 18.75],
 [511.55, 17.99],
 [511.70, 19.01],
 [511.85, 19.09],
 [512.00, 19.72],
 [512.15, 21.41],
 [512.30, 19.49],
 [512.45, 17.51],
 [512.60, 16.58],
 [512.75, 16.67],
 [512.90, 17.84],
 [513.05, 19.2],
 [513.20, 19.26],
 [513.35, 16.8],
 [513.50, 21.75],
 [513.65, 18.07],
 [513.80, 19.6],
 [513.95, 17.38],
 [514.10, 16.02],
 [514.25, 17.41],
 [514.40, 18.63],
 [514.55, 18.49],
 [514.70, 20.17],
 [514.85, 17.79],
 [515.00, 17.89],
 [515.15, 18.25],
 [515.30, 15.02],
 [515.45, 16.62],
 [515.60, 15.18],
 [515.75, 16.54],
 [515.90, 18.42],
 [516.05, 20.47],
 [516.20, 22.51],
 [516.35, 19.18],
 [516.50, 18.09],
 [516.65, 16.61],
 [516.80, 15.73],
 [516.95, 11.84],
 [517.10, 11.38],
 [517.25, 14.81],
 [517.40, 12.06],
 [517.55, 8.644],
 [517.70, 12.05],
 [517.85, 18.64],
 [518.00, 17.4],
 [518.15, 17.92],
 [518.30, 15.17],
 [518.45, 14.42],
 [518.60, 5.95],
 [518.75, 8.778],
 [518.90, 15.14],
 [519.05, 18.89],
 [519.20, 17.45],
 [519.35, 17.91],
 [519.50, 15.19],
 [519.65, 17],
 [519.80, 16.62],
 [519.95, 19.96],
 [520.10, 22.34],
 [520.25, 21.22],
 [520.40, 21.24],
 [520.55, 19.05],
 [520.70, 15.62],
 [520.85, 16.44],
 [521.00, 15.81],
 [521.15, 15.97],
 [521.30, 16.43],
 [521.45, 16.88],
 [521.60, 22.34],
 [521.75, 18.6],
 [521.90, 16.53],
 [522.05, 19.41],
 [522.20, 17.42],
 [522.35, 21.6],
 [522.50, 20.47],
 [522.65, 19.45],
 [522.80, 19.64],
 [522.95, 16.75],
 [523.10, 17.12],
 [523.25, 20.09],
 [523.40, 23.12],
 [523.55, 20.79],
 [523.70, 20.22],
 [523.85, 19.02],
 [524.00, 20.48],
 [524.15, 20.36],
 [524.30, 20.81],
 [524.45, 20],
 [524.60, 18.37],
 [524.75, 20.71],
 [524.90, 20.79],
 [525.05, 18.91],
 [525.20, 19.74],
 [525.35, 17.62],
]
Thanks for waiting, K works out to 0.020 mag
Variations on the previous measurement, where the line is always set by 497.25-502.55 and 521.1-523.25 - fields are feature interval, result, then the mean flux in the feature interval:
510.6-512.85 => 0.03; 18.4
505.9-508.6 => 0.00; 19.1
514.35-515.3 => 0.03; 18.3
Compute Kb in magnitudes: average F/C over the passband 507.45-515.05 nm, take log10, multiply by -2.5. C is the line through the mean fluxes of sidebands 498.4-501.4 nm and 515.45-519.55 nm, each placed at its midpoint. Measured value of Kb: -0.12 mag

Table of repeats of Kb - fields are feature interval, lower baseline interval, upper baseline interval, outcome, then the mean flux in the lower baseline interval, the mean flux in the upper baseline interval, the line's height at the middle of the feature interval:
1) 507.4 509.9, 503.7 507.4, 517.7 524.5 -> 0.006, 19.2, 18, 19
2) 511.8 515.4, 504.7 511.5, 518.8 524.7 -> 0.034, 19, 18.7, 18.9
